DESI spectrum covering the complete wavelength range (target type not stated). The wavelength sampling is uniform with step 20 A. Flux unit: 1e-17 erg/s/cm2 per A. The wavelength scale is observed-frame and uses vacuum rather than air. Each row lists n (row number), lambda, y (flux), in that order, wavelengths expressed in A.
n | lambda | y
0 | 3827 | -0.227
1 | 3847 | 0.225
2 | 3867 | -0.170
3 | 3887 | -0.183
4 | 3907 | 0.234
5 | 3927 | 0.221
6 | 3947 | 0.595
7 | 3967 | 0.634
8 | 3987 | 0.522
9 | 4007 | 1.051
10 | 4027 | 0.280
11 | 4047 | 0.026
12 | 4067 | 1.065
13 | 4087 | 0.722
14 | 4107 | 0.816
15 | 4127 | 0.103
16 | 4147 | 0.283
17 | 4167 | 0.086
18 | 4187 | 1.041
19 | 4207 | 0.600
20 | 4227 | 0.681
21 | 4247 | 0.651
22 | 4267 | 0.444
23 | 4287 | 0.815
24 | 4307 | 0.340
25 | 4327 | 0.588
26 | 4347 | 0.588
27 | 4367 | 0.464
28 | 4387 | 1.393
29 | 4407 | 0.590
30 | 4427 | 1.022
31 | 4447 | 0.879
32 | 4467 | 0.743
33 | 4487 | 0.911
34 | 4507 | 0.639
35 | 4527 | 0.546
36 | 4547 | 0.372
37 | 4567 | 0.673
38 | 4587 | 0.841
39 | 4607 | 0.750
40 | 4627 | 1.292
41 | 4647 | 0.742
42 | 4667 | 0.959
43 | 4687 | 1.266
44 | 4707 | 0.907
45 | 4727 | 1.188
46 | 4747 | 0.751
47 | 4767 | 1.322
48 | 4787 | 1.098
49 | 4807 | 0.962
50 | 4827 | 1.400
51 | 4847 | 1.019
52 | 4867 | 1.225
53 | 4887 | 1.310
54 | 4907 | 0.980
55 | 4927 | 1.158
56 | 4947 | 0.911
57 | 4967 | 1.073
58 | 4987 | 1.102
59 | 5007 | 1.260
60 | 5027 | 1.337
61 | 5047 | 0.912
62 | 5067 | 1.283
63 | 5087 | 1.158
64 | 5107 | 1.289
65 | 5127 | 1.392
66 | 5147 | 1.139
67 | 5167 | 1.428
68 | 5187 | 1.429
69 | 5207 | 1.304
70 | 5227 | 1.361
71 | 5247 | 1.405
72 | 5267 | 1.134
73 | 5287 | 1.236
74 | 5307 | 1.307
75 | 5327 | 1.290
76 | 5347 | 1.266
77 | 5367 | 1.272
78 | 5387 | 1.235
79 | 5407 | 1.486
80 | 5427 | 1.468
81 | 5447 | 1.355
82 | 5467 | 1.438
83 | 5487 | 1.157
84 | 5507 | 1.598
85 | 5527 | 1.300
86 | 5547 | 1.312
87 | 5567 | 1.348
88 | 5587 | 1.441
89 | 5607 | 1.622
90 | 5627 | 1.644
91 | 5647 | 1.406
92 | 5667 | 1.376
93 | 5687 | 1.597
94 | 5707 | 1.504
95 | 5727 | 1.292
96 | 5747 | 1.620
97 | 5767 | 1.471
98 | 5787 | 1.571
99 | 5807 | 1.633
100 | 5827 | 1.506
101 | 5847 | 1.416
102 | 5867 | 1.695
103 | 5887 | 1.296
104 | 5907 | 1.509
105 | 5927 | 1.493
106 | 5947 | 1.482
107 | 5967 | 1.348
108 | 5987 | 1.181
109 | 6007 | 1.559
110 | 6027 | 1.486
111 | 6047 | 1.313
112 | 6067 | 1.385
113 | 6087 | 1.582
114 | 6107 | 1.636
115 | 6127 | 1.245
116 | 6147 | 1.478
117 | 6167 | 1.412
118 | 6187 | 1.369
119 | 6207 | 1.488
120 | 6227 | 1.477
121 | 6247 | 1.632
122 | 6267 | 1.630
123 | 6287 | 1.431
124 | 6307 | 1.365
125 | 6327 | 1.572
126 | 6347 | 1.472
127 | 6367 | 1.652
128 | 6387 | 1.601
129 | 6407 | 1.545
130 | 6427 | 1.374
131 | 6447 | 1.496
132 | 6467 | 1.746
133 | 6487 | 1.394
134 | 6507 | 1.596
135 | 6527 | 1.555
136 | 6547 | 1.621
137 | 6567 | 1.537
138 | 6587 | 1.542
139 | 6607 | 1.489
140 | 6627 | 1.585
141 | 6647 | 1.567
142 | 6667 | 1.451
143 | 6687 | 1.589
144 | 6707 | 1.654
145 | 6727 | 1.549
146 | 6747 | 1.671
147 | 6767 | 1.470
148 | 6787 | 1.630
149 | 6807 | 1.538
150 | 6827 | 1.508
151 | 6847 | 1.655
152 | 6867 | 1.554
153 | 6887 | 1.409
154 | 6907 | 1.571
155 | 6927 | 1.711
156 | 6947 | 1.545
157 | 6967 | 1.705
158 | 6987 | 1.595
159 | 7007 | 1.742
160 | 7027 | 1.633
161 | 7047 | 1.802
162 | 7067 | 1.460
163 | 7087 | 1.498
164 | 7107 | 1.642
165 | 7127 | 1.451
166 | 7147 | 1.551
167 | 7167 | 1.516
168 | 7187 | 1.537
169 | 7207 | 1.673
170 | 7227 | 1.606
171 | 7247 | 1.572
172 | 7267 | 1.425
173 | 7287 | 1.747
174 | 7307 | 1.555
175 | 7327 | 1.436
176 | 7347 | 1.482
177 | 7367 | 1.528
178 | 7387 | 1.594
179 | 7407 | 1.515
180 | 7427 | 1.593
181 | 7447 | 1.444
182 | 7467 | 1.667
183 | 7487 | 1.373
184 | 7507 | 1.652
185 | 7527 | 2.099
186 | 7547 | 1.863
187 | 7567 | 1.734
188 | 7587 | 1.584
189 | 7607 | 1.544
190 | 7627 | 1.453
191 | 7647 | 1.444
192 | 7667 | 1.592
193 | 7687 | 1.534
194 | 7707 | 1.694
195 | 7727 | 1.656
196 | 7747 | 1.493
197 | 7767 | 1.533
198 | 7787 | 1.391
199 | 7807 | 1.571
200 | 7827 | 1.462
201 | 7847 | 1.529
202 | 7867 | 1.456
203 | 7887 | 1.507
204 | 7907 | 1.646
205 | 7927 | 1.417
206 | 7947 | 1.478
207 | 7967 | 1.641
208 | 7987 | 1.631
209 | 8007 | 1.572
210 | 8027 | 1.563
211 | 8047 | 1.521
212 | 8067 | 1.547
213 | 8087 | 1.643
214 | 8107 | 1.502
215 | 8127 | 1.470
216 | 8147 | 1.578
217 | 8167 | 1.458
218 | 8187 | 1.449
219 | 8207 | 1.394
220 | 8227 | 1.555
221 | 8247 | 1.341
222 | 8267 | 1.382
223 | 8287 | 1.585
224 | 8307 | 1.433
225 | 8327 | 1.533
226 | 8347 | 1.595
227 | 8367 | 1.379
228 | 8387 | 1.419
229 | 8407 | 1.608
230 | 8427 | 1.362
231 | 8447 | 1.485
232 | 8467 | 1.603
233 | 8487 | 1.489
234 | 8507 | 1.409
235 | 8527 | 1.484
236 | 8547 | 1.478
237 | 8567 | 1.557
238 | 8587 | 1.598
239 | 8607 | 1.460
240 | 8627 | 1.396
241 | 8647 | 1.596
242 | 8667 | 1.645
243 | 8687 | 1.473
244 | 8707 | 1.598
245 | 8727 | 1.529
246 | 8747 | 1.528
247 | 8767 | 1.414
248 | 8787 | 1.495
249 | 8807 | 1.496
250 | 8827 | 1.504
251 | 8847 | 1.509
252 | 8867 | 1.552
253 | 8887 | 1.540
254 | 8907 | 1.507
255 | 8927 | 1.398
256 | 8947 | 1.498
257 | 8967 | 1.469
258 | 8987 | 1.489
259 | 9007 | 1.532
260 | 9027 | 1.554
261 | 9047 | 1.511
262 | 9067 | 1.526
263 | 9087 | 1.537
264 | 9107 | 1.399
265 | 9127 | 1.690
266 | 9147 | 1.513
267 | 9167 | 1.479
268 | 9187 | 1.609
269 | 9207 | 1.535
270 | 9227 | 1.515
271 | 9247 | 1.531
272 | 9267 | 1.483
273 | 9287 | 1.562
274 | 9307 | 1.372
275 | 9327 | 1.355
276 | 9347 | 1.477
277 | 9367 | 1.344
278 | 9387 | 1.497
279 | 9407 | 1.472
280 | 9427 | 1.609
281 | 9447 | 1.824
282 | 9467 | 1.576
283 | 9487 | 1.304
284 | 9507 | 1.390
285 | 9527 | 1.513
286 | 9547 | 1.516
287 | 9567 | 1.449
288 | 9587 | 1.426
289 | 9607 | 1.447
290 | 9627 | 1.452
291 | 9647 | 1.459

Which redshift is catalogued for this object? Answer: 0.15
